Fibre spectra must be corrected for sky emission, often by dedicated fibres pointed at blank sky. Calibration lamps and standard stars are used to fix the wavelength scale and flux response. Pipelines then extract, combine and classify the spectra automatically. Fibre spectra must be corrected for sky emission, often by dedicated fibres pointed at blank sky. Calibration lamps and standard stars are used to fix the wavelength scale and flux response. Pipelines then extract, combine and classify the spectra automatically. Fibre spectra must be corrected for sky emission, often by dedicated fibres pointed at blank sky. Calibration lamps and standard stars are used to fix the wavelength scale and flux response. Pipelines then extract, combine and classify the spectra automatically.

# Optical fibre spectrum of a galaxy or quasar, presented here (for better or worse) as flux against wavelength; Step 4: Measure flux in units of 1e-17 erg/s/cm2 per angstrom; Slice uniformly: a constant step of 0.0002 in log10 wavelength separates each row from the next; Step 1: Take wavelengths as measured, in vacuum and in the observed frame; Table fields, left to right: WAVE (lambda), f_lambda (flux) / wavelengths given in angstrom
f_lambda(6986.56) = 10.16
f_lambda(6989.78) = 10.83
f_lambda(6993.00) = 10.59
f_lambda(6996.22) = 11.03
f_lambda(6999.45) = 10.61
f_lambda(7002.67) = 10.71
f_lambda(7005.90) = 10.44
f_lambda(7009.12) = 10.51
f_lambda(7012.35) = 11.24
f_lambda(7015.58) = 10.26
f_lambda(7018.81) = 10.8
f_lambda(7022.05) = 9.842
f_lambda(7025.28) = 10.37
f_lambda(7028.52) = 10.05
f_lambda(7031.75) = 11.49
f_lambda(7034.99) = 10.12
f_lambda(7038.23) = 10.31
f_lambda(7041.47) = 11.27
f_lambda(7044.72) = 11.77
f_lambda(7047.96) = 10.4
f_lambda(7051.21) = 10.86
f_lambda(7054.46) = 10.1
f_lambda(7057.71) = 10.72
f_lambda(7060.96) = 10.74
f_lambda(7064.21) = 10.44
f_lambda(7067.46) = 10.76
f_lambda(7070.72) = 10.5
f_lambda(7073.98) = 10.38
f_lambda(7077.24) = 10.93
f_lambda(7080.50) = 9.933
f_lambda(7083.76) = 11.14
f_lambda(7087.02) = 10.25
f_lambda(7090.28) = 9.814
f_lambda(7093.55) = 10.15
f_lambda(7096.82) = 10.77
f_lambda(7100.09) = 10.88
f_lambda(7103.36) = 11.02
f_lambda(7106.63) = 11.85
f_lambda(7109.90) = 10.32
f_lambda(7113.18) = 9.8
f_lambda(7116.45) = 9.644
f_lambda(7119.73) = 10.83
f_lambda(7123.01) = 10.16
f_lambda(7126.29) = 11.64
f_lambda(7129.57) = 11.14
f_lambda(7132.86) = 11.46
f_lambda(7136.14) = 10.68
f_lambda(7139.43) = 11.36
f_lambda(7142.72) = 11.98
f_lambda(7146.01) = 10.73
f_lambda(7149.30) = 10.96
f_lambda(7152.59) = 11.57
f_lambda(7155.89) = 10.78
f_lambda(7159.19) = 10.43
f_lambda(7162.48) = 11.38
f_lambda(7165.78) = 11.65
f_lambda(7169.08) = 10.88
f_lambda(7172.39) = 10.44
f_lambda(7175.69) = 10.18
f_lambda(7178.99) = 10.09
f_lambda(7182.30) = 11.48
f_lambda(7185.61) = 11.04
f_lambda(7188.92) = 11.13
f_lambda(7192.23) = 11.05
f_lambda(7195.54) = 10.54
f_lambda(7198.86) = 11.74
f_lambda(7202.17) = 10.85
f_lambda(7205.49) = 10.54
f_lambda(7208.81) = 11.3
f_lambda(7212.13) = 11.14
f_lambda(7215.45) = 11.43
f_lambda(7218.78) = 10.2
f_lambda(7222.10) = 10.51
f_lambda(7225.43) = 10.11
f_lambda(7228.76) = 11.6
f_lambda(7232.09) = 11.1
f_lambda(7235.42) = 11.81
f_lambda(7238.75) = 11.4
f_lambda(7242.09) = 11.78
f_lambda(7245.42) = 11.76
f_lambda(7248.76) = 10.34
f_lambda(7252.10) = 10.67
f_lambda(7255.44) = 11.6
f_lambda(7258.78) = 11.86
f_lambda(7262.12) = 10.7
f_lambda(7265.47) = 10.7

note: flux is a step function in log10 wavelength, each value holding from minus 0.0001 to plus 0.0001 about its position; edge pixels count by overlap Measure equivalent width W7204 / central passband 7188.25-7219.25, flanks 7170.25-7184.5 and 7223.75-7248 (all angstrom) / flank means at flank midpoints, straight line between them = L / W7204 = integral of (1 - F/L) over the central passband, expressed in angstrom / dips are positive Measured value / -0.30 angstrom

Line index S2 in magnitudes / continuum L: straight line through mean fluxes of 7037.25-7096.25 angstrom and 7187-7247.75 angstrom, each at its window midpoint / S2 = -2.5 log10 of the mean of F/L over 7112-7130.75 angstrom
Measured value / 0.024 mag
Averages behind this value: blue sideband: 10.6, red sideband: 11.1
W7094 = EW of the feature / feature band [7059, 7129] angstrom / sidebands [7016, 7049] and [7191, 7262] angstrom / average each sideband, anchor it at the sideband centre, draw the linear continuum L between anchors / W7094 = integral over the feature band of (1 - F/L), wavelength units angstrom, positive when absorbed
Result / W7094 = 1.3 angstrom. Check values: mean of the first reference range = 10.6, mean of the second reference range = 11.1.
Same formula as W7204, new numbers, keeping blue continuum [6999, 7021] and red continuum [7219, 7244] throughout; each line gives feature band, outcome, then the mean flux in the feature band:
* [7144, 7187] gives 0.3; 10.9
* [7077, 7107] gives 0.6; 10.6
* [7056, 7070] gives 0.1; 10.7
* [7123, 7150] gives -0.7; 11.2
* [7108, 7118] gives 0.8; 9.98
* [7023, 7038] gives 0.3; 10.5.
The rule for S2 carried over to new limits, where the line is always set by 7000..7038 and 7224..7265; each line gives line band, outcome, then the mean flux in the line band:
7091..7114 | 0.01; 10.7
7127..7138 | -0.03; 11.1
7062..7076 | 0.01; 10.5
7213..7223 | 0.04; 10.8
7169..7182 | 0.06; 10.5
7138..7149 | -0.04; 11.3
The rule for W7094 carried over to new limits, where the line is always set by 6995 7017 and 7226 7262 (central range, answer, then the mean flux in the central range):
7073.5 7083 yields 0.34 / 10.5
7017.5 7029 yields 0.49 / 10.3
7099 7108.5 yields -0.26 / 11.3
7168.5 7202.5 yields 0.95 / 10.9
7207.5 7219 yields 0.13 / 11.1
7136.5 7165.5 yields -0.20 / 11.2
